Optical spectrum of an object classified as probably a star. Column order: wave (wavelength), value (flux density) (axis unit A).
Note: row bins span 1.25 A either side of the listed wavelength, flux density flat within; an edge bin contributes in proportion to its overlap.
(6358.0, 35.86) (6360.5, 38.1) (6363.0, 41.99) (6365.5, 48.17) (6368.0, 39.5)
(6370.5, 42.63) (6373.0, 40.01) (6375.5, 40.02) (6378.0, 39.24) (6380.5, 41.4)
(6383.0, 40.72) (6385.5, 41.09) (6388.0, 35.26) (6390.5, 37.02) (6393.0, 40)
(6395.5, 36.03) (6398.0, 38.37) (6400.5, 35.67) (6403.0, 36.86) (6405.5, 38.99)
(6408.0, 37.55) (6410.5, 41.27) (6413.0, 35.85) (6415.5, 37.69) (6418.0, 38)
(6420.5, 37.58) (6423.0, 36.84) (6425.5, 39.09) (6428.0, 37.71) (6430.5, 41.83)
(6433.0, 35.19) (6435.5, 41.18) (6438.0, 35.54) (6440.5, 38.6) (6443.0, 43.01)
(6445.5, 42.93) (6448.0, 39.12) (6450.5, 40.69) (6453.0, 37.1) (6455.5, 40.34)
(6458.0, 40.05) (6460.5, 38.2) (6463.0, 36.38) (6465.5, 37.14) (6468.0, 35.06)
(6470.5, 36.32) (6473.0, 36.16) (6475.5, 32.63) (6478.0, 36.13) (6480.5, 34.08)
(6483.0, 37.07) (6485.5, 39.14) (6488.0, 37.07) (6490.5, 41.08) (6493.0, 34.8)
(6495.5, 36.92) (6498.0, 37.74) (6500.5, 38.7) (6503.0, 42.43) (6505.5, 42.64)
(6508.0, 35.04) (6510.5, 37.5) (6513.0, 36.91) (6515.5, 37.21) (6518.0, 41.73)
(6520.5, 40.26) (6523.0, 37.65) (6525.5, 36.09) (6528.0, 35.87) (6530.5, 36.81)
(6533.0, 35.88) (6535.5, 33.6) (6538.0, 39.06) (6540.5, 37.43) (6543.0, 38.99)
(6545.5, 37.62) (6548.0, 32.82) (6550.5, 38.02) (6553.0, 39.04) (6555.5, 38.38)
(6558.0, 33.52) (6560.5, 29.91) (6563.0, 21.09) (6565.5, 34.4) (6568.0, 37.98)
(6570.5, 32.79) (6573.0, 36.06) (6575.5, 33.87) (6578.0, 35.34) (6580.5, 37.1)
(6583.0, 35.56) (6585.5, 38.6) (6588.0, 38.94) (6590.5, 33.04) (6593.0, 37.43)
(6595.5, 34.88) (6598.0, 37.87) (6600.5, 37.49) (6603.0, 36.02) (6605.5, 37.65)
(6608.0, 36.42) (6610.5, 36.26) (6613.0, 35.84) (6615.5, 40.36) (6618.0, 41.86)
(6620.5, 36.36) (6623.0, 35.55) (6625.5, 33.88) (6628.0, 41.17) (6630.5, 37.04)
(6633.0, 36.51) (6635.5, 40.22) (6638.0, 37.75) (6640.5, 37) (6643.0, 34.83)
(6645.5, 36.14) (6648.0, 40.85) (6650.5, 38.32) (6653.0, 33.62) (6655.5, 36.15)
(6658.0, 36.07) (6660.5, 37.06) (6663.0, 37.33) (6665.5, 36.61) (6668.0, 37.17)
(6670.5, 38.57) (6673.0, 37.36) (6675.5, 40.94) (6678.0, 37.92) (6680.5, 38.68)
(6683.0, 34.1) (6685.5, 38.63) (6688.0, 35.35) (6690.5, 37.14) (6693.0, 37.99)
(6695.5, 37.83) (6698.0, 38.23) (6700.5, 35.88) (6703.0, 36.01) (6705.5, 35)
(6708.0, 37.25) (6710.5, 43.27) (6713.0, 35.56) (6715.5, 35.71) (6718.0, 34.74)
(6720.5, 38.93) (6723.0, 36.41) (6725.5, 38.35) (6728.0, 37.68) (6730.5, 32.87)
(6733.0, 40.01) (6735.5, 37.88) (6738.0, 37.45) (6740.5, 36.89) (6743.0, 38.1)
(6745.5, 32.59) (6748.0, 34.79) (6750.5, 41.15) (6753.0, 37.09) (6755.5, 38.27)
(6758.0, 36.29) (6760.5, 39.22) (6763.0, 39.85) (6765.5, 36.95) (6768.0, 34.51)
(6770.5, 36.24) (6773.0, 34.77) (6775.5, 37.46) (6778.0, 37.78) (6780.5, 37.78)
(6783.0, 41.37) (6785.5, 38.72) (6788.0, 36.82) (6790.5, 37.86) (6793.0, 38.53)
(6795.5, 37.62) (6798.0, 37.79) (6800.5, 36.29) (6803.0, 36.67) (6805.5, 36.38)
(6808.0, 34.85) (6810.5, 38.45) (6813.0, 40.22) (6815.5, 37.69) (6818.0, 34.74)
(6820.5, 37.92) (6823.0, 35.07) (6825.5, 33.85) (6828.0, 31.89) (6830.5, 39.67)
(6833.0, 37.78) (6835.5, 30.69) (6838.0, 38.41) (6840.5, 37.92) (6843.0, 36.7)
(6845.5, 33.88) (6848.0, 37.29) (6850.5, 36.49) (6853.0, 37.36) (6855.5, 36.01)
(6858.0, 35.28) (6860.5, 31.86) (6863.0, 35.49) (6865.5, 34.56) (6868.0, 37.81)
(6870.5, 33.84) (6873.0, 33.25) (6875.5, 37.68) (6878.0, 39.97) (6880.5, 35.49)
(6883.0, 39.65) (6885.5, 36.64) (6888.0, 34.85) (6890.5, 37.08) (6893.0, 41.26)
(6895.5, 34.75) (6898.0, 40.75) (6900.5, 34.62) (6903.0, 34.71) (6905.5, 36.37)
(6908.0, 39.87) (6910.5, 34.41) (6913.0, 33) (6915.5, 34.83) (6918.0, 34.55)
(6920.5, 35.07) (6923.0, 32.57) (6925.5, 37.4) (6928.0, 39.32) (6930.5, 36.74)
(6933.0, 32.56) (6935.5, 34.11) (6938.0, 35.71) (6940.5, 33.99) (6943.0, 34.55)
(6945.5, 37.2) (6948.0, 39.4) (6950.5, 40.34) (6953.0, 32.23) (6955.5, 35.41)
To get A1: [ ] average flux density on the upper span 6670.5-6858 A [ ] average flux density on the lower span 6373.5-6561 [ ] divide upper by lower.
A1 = 0.98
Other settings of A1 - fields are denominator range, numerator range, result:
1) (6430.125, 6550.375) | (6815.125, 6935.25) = 0.95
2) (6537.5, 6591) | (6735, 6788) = 1.06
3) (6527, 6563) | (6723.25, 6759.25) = 1.04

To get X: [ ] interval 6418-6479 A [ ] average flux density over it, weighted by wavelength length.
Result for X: 38.1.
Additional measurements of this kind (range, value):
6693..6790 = 37.3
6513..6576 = 35.9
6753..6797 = 37.6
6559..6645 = 36.1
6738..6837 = 36.9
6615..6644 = 37.7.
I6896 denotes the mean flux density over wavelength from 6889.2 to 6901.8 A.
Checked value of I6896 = 37.7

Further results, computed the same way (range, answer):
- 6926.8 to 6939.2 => 35.7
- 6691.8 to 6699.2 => 38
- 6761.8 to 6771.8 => 36.9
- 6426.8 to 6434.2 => 38.3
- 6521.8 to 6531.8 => 36.6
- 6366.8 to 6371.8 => 41.1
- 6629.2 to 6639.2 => 37.9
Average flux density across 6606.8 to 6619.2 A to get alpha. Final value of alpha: 38.1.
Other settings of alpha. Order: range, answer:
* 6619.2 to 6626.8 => 35.3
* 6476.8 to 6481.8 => 35.1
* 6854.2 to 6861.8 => 34.4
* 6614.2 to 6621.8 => 39.5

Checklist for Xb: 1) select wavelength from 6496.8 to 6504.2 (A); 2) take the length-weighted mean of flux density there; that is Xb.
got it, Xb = 39.6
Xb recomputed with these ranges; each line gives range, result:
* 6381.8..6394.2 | 38.8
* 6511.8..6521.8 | 39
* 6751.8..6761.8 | 37.7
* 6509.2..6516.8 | 37.2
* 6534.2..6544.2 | 37.3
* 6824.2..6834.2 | 35.8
